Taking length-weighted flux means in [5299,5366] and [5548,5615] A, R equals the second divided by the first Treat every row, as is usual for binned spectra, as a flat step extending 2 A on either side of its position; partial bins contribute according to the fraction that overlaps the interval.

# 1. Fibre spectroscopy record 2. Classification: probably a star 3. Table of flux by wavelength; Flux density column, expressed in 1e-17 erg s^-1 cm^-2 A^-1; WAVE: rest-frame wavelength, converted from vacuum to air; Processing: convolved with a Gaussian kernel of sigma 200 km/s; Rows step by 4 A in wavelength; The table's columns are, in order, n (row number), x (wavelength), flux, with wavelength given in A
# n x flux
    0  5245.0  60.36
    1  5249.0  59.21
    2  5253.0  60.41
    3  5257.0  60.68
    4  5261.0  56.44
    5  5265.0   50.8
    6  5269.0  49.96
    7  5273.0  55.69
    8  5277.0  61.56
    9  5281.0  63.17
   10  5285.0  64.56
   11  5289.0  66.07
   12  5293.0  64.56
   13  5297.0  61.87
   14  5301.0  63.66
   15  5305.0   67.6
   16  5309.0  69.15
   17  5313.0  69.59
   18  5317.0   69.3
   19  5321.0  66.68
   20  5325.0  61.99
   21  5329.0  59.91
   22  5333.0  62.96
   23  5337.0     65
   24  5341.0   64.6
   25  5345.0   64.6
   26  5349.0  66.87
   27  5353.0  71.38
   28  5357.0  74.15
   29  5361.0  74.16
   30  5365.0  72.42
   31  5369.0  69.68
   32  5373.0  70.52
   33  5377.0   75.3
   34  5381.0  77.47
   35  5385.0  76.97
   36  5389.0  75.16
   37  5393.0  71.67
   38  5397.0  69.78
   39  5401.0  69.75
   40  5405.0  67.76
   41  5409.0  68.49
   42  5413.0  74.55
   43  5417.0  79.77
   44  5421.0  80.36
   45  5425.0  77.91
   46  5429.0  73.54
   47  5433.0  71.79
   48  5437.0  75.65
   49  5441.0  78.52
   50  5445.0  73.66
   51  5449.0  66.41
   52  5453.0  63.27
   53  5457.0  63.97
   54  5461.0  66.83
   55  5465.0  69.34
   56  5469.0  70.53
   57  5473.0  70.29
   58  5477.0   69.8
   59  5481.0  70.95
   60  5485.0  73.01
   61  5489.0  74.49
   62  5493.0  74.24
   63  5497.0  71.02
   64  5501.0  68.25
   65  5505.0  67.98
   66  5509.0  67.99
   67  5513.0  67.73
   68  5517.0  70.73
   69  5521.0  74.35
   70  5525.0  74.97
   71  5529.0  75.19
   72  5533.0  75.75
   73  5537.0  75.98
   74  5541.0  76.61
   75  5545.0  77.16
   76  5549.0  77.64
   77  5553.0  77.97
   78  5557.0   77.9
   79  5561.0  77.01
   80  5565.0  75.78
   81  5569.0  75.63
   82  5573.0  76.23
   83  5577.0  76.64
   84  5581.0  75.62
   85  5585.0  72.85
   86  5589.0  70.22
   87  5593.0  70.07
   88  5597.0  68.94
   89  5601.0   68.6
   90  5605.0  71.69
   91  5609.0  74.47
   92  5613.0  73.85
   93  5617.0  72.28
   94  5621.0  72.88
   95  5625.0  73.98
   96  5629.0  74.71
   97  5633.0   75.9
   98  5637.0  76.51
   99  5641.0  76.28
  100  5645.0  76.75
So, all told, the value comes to 1.10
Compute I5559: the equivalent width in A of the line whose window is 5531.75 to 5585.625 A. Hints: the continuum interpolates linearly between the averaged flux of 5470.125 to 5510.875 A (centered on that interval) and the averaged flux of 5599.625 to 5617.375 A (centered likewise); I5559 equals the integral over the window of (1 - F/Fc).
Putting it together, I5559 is -3.6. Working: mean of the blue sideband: 70.8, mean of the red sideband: 72.3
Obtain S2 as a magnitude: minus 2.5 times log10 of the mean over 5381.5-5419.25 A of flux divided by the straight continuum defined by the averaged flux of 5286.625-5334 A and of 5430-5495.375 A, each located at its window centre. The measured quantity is -0.07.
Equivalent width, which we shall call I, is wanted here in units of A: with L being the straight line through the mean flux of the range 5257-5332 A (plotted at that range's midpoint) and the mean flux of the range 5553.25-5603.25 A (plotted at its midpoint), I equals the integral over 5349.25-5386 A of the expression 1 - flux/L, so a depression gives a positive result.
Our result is -4.4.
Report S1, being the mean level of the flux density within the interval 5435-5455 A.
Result 71.5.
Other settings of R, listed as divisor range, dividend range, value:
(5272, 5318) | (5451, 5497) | 1.08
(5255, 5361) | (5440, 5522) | 1.10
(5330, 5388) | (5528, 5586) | 1.09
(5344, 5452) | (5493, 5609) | 1.01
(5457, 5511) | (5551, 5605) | 1.06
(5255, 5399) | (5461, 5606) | 1.10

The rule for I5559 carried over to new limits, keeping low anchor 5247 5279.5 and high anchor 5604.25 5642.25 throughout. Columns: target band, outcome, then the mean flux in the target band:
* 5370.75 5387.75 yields -3.4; 75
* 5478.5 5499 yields -1.5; 72.7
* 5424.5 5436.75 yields -1.7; 74.2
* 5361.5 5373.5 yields -1.8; 71.3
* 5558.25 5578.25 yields -1.3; 76.3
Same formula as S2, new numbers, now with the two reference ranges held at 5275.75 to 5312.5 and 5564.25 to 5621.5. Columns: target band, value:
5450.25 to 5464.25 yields 0.067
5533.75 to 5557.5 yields -0.078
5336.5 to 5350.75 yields 0.017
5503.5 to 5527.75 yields 0.002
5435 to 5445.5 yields -0.110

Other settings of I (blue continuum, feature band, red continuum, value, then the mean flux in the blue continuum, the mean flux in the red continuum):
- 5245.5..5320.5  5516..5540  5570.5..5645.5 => -1.37 A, 62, 73.6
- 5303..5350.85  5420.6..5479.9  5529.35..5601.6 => -0.65 A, 65.7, 74.9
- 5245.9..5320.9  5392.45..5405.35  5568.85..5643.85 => -0.71 A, 62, 73.5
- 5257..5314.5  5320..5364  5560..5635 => -1.99 A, 61.7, 73.5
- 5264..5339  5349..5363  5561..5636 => -1.59 A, 63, 73.5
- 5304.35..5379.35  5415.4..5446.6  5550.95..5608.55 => -2.66 A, 68.3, 74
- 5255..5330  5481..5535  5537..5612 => -0.22 A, 62.3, 74.5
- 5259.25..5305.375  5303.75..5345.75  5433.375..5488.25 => -1.97 A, 60.3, 70.3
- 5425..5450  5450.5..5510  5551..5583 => 4.25 A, 73.9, 76.6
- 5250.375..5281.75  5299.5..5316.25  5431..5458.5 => -2.07 A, 57.1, 70.6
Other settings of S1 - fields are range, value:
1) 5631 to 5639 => 76.2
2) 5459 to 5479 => 69.4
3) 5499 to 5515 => 68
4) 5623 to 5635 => 74.9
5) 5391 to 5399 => 70.7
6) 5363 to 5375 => 70.9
